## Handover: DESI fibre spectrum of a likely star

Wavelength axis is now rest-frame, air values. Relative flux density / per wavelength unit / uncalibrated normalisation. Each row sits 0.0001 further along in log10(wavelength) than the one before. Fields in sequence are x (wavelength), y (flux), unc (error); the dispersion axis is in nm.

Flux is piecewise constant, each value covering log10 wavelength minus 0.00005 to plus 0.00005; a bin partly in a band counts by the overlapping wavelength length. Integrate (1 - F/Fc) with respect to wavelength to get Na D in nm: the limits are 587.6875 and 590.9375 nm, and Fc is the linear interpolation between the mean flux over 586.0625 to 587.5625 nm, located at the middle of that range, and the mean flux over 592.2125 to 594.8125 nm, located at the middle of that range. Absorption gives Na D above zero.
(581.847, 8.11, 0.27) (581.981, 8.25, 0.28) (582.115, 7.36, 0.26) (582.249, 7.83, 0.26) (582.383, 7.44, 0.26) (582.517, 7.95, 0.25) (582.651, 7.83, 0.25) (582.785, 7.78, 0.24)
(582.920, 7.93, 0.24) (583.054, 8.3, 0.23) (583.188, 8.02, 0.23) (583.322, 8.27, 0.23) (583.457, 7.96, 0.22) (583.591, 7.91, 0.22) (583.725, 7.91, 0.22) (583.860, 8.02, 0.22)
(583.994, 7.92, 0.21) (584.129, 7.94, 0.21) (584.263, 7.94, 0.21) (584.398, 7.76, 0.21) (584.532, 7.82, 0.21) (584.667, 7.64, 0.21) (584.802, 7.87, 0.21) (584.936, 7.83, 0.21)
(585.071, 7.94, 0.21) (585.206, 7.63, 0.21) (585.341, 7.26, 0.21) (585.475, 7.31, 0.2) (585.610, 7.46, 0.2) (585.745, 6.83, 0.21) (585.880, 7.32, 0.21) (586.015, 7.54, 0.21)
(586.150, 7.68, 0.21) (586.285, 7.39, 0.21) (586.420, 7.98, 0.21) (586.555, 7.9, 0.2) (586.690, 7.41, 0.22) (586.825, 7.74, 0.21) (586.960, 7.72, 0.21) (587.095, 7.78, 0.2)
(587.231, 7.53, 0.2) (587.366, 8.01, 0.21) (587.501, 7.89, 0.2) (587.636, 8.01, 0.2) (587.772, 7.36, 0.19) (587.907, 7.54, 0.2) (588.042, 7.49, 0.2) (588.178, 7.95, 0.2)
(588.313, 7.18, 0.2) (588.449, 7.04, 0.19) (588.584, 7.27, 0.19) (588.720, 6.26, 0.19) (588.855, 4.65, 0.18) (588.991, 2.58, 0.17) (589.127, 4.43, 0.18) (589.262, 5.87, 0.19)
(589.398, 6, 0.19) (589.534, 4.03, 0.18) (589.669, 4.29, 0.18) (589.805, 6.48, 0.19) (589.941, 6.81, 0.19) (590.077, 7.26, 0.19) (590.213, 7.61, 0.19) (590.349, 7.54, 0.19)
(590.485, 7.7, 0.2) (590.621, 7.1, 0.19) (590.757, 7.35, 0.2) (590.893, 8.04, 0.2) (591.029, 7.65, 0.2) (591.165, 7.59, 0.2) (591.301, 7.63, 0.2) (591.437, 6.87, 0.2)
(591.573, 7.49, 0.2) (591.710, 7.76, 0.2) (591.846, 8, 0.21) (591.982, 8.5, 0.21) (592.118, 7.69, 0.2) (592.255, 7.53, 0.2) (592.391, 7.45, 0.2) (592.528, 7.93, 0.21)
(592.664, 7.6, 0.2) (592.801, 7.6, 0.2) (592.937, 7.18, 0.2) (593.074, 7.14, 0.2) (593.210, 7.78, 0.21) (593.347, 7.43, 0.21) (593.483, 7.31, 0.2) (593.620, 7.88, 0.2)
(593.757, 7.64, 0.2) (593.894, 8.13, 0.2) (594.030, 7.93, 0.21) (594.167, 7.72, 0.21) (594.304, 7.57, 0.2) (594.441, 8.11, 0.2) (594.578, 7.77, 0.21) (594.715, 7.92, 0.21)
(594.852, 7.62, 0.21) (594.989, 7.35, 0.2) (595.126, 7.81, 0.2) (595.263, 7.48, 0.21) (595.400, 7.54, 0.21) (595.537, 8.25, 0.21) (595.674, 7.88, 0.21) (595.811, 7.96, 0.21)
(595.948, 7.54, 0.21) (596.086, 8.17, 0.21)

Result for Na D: 0.51 nm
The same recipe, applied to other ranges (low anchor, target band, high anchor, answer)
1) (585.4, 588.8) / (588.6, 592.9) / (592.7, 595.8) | 0.44 nm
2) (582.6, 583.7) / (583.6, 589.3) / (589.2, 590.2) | -0.29 nm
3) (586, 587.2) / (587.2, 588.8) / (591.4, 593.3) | 0.05 nm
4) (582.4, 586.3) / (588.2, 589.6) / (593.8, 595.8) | 0.39 nm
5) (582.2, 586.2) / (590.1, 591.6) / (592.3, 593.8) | 0.02 nm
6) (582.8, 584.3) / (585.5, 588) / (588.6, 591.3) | -0.16 nm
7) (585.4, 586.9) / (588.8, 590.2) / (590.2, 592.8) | 0.41 nm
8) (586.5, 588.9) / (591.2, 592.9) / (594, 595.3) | -0.01 nm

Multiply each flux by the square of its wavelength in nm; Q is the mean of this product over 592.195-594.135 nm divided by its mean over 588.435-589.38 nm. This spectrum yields 1.44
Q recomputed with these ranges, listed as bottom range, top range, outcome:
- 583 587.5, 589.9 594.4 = 1.00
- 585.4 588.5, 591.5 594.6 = 1.04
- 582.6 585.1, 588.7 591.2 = 0.81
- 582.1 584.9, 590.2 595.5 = 1.00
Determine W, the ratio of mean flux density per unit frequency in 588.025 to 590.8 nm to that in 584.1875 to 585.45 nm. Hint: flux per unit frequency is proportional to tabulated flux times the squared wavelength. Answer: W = 0.83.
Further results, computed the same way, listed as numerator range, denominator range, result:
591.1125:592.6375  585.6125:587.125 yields 1.03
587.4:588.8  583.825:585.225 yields 0.95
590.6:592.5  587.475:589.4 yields 1.19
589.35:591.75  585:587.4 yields 0.93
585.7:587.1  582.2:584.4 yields 0.97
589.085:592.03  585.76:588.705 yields 0.93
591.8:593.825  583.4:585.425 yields 1.01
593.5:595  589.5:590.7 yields 1.19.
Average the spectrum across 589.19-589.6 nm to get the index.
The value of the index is 5.3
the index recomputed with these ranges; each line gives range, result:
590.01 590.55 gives 7.52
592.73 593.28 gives 7.42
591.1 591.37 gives 7.62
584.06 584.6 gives 7.86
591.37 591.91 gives 7.52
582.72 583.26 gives 8.01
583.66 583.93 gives 7.96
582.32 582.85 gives 7.76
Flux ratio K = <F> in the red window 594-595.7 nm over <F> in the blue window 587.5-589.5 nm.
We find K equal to 1.21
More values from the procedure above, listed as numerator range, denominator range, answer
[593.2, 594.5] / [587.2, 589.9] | 1.21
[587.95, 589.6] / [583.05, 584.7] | 0.74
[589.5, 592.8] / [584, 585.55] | 0.94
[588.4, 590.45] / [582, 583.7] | 0.75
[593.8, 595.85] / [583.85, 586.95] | 1.02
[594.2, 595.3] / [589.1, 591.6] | 1.14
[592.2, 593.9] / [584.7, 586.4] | 1.01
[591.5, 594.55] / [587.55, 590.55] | 1.20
